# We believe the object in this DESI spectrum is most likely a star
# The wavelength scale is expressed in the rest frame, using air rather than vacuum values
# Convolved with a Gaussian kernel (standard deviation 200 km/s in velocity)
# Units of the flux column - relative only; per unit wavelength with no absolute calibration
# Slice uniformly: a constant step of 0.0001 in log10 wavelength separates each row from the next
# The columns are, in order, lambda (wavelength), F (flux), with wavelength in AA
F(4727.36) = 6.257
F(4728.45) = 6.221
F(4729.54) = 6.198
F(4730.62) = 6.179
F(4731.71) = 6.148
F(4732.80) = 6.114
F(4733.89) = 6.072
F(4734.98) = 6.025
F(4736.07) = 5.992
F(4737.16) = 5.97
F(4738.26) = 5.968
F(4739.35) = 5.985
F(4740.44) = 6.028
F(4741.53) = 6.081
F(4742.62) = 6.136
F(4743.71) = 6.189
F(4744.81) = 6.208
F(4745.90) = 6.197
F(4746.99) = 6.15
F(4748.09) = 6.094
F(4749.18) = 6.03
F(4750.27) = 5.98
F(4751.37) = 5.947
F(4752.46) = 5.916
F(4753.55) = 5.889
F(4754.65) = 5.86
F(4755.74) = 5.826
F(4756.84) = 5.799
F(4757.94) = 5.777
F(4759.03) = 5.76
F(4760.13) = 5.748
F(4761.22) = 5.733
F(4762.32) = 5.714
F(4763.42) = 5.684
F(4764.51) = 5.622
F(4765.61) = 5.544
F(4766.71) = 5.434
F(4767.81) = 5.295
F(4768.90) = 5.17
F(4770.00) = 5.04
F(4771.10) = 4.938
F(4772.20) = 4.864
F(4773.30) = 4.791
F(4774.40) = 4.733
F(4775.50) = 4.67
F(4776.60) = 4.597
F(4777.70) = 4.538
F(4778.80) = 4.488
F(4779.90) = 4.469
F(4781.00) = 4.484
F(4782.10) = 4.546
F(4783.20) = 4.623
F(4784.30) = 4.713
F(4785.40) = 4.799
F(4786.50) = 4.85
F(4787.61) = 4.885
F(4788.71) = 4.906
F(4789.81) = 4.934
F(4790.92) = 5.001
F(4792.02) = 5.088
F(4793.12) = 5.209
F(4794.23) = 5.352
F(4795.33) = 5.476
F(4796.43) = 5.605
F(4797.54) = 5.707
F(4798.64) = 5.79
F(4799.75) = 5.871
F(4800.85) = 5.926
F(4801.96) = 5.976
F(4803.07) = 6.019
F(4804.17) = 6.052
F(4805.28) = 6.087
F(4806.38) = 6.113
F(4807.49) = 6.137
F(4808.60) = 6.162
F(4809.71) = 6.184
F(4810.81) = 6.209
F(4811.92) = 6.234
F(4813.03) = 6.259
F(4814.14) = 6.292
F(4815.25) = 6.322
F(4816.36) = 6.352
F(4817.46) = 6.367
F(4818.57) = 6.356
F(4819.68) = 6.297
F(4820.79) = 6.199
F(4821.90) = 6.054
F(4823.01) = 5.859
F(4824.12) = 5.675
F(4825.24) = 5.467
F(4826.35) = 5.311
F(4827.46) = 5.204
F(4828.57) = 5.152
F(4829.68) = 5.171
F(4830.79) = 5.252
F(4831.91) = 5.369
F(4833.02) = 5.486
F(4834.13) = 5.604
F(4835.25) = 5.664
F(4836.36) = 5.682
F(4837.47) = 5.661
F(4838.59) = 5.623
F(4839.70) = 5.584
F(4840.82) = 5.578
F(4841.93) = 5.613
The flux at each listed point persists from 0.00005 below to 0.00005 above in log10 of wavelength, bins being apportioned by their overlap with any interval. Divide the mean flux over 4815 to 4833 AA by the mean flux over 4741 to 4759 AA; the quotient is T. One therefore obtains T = 0.96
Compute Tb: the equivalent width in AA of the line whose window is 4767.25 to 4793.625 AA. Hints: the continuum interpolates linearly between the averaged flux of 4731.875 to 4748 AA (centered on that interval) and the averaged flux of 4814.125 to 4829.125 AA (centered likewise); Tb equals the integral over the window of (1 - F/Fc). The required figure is 5.2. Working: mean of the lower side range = 6.08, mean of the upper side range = 5.91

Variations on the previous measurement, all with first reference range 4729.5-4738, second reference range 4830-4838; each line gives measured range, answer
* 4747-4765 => 0.3 AA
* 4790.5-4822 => -1.6 AA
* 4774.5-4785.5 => 2.3 AA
